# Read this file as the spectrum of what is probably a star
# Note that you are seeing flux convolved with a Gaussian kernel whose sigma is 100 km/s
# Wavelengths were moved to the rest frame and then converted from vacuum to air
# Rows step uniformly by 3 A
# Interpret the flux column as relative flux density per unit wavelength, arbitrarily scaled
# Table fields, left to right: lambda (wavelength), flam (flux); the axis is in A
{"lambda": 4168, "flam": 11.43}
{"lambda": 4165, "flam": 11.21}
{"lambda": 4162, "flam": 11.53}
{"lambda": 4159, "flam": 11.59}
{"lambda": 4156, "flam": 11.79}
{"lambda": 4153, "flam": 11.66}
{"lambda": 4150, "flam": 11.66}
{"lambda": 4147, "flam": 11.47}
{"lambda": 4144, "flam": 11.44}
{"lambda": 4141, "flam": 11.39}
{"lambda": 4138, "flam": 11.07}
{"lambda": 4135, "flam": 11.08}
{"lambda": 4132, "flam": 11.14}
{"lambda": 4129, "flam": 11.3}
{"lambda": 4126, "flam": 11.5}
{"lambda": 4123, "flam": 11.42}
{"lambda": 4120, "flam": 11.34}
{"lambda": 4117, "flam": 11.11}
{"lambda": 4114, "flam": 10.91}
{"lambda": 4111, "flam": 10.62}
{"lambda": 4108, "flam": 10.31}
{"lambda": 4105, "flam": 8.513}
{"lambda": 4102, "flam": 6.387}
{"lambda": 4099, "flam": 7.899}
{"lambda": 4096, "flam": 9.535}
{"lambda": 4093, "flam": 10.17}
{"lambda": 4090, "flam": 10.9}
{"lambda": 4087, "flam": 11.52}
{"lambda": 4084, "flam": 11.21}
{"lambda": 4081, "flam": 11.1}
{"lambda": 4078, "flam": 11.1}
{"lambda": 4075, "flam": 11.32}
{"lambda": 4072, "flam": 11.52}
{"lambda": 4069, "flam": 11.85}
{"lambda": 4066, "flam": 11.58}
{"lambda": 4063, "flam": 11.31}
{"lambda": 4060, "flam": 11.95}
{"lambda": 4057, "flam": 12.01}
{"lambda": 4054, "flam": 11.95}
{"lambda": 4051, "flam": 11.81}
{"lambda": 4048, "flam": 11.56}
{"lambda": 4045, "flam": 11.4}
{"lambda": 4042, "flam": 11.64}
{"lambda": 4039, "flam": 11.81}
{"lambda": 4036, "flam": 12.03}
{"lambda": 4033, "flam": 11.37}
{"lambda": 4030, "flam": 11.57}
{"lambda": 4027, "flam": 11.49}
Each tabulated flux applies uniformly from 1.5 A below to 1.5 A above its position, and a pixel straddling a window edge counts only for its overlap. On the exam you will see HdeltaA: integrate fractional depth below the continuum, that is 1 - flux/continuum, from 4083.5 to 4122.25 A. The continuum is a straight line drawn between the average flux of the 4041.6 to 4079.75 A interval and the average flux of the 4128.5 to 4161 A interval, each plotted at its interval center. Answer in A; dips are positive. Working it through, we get 5.0 A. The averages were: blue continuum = 11.6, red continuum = 11.4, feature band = 10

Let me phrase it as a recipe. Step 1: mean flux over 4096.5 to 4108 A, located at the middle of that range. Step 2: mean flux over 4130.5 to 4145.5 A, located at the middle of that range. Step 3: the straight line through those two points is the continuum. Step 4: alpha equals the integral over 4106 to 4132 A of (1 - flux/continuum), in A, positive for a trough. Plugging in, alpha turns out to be -4.0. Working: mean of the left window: 8.12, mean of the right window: 11.2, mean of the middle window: 11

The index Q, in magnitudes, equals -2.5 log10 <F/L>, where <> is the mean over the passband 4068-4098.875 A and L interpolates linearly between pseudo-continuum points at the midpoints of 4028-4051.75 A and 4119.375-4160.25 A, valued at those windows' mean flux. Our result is 0.07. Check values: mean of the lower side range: 11.6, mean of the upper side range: 11.4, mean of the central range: 10.9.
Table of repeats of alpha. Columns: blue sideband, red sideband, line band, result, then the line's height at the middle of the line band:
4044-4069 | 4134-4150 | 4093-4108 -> 3.9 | 11.5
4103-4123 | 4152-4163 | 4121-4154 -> -0.8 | 11.1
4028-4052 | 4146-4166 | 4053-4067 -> -0.2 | 11.6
